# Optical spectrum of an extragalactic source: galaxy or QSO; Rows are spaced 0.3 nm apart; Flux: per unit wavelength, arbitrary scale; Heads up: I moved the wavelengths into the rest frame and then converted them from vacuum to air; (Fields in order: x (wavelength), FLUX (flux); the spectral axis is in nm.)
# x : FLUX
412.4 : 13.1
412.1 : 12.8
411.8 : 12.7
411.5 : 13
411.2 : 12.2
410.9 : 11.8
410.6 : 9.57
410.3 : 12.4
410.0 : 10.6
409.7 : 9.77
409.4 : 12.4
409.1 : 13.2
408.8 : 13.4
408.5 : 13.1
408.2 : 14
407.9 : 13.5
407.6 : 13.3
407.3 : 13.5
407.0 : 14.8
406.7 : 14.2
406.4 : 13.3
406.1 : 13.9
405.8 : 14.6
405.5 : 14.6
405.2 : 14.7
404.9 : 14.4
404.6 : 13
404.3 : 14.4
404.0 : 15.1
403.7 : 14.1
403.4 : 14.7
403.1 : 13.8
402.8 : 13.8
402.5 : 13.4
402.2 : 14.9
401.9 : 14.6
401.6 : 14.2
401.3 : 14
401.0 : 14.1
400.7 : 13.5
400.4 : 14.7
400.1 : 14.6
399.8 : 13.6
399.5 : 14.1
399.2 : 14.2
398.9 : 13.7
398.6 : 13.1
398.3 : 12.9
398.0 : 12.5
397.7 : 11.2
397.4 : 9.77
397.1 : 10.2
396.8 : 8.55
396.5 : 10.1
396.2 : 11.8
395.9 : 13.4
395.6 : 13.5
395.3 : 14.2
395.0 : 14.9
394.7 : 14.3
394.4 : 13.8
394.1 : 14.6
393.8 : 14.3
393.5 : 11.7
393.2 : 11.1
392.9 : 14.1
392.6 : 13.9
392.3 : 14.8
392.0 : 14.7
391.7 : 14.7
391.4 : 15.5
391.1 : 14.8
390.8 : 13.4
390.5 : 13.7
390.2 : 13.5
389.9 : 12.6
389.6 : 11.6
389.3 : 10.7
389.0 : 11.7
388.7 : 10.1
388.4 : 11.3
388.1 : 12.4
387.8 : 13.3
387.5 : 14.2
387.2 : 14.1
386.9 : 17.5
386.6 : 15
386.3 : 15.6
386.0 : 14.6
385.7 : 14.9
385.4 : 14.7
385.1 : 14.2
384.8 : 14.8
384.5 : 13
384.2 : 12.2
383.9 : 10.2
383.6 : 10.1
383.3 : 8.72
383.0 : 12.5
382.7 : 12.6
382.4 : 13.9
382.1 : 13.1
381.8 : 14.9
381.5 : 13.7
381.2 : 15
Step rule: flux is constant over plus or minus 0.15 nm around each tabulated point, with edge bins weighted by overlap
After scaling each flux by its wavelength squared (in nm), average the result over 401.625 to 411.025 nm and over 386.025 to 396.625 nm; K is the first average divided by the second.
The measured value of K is 1.1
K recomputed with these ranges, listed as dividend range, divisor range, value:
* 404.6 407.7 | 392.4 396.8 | 1.14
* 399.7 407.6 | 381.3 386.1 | 1.20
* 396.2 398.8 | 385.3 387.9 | 0.79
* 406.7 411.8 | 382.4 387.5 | 1.06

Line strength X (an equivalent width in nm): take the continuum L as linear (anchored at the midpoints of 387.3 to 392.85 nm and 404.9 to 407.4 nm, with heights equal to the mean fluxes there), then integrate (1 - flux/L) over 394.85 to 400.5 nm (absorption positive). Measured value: 0.42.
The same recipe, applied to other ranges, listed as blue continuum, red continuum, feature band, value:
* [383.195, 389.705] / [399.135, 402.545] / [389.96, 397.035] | 0.08 nm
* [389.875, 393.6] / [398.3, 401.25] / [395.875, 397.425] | 0.38 nm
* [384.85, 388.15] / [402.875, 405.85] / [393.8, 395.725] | 0.04 nm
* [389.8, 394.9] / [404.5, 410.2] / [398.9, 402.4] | -0.15 nm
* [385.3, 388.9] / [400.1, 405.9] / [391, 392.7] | -0.09 nm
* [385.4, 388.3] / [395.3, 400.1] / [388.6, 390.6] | 0.29 nm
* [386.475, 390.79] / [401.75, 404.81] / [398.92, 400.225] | -0.02 nm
